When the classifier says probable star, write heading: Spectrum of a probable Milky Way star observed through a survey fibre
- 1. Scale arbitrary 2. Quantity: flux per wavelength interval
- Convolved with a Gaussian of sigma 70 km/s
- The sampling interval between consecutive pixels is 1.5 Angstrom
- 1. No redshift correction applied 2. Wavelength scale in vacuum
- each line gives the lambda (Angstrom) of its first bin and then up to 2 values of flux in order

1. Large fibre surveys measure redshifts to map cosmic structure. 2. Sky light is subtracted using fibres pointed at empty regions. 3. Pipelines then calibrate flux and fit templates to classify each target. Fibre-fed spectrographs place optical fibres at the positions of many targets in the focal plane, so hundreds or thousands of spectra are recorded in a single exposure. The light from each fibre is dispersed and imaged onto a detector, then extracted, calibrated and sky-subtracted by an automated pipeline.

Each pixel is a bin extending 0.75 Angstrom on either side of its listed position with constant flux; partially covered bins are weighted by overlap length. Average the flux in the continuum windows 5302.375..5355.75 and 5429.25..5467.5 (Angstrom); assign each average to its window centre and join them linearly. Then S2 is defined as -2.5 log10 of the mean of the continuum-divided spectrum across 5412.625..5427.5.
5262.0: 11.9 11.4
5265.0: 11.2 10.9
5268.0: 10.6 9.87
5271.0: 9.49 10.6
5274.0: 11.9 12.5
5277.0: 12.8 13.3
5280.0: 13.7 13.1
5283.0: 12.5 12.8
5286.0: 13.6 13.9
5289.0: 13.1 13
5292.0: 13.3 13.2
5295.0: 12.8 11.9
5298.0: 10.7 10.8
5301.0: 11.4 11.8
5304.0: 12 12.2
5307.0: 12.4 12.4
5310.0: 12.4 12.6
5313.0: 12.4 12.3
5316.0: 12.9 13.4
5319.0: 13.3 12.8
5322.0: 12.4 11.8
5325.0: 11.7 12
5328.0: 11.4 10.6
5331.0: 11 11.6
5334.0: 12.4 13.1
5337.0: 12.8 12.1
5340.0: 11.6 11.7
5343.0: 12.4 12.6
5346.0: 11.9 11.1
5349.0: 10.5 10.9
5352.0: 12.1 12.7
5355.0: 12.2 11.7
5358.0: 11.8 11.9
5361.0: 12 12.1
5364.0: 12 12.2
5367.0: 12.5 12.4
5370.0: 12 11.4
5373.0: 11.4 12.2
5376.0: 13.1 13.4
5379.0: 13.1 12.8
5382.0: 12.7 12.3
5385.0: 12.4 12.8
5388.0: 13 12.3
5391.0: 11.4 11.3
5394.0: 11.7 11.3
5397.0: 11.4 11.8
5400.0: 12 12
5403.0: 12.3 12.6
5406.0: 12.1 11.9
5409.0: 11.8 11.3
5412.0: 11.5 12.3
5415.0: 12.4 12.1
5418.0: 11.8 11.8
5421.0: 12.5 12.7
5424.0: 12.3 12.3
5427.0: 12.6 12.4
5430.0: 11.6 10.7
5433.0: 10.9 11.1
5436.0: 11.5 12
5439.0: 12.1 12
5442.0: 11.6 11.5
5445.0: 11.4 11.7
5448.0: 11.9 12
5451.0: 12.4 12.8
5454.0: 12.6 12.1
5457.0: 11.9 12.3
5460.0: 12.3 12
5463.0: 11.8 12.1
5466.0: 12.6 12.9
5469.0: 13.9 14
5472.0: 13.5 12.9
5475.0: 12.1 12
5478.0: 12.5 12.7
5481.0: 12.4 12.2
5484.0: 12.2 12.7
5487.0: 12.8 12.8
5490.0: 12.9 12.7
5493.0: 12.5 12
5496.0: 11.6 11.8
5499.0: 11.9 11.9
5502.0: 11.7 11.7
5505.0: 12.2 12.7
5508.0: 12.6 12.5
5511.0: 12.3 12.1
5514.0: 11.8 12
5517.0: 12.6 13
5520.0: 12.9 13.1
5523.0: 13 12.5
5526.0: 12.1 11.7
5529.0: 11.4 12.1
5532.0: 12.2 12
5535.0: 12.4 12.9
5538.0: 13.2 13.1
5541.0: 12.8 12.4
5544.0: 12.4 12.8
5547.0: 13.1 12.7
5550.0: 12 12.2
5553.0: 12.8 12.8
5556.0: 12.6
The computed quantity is -0.029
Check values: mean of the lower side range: 12.1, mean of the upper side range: 11.9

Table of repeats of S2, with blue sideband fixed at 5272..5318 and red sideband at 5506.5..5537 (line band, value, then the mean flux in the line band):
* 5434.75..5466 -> 0.04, 12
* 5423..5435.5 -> 0.06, 11.8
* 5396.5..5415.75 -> 0.04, 12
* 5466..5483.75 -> -0.03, 12.8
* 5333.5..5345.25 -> 0.01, 12.3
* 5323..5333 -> 0.10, 11.4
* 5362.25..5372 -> 0.03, 12.1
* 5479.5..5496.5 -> -0.01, 12.5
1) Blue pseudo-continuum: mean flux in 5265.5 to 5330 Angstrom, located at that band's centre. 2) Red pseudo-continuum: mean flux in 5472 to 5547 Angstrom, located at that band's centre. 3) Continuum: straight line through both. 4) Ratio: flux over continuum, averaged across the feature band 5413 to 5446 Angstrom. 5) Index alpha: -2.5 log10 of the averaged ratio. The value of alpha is 0.039 mag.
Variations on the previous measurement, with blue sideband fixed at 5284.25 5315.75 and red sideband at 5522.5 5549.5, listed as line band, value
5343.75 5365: 0.06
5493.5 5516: 0.04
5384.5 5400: 0.05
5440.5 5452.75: 0.05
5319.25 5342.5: 0.04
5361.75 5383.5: 0.01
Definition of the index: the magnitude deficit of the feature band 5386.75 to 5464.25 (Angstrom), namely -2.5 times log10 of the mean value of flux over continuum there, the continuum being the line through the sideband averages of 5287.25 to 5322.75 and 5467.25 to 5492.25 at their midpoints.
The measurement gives 0.064 mag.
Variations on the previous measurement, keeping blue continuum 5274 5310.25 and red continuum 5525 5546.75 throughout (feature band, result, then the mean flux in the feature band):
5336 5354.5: 0.06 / 11.9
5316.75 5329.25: 0.02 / 12.3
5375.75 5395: 0.00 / 12.5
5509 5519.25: 0.01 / 12.3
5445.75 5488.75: 0.00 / 12.5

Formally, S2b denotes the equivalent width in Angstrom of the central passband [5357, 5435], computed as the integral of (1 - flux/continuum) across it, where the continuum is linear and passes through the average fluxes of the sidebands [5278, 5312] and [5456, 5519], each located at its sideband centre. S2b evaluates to 2.5 Angstrom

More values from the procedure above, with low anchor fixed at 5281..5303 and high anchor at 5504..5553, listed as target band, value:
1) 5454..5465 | 0.3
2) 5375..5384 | -0.3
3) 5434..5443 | 0.5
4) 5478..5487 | 0.0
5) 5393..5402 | 0.6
